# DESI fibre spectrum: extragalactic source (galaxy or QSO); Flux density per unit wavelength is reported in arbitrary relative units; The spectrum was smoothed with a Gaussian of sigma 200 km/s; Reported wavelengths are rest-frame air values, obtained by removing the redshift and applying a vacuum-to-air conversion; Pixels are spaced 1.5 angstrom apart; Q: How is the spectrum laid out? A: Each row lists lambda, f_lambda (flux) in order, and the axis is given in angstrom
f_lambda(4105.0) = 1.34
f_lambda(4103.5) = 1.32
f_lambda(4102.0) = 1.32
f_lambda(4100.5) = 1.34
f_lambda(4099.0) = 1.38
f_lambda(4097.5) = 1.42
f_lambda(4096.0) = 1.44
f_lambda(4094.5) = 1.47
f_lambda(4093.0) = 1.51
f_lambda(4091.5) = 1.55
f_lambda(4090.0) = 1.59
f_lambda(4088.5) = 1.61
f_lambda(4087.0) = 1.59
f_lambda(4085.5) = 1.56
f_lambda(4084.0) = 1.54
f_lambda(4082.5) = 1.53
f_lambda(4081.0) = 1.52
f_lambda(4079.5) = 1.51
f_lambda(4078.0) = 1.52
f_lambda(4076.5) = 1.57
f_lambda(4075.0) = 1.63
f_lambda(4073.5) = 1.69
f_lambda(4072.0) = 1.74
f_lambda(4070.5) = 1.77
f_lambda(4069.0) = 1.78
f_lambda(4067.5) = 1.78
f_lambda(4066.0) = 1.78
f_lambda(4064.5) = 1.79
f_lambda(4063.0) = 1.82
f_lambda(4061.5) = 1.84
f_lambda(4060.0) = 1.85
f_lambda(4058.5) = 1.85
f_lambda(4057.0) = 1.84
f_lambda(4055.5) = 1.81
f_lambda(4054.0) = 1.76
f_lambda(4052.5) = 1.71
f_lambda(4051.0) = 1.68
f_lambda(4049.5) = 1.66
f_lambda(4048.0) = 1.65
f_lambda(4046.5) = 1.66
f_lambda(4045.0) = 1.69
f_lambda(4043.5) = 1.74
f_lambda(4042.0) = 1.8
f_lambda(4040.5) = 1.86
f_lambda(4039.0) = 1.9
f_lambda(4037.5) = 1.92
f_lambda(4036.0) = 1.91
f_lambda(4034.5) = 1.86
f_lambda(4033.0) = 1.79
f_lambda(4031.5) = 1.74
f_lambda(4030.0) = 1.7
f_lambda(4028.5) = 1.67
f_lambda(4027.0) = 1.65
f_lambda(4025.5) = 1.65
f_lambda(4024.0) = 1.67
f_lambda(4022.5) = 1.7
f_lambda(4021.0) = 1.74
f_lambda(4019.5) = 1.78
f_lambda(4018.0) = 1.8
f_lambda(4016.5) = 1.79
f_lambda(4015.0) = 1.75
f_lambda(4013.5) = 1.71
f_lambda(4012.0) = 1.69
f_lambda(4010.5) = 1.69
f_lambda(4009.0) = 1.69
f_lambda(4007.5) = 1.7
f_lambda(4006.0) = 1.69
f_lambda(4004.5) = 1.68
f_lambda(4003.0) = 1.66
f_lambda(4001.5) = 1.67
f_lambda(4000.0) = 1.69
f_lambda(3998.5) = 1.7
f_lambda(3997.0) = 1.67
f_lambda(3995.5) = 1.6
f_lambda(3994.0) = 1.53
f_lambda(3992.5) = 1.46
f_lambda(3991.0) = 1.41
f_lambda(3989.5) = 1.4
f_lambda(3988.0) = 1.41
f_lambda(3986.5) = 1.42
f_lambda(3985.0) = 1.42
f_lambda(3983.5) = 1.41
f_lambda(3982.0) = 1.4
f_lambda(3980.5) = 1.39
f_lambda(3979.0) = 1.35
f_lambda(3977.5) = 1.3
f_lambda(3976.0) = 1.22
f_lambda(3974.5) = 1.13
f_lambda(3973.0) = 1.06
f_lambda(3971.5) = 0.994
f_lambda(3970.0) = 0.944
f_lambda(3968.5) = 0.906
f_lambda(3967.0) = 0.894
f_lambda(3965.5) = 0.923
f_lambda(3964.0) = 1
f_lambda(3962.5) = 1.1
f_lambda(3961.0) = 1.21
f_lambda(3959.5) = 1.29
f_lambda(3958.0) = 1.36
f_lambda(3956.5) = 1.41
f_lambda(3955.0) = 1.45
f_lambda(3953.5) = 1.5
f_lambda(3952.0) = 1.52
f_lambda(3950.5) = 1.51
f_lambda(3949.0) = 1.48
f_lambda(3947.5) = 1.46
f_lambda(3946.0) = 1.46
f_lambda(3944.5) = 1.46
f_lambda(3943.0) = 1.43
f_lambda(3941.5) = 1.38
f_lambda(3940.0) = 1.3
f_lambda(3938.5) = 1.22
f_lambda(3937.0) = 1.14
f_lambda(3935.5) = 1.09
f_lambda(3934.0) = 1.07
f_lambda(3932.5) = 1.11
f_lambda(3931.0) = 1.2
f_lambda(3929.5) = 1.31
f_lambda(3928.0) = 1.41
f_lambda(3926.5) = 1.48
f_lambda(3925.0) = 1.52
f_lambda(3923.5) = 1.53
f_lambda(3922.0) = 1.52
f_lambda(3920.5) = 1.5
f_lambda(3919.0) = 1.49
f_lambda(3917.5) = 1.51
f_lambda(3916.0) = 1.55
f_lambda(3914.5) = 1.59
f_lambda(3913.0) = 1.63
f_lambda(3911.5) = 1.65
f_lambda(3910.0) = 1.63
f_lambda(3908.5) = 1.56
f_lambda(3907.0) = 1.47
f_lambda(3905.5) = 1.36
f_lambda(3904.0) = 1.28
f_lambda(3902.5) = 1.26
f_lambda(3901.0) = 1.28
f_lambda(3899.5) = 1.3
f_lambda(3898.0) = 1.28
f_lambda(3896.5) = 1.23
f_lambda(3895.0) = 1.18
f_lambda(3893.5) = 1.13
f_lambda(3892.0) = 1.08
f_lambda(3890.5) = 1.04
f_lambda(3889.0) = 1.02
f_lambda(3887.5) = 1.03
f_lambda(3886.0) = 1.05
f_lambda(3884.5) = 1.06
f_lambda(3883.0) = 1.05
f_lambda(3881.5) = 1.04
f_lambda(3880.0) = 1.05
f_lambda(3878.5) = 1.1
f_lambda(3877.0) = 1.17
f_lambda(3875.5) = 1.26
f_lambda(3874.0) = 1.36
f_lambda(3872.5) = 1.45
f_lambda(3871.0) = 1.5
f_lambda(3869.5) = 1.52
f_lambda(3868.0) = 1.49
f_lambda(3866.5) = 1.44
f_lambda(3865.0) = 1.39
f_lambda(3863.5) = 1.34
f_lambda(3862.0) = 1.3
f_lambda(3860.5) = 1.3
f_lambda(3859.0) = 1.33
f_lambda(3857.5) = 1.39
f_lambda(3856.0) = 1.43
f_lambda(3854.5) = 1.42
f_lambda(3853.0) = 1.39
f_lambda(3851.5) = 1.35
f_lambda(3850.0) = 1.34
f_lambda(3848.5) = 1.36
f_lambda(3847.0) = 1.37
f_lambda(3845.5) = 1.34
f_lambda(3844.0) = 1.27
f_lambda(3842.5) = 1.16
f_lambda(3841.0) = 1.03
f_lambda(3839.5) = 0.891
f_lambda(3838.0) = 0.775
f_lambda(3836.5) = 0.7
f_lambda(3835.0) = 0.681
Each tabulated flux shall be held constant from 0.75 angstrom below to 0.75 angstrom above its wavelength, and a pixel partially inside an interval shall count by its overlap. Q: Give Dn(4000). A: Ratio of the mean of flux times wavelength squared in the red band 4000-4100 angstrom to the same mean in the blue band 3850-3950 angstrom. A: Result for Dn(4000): 1.37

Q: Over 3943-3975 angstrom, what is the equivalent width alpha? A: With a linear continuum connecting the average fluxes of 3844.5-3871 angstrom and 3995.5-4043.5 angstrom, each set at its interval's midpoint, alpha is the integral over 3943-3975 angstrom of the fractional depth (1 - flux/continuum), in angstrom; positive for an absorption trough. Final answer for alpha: 7.1 angstrom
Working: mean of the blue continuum 1.38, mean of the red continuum 1.74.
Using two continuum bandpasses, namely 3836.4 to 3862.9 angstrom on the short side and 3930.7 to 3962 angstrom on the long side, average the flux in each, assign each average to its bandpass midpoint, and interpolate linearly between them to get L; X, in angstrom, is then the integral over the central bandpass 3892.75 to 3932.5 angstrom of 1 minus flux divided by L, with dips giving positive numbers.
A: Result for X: -3.27 angstrom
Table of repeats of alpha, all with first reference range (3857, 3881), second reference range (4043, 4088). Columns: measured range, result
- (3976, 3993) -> 1.73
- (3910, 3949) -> 0.99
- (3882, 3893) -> 2.56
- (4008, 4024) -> -1.27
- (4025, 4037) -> -0.89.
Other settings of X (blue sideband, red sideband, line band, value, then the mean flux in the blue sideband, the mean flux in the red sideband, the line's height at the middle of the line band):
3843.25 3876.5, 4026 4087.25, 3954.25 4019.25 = 7.5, 1.38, 1.72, 1.6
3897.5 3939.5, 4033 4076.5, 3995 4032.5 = -0.9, 1.39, 1.77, 1.66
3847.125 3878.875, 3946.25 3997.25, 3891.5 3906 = 1.2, 1.37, 1.31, 1.35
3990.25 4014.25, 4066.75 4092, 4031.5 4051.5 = -1.8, 1.64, 1.62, 1.63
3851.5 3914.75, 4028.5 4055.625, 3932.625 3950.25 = 1.9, 1.3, 1.77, 1.47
